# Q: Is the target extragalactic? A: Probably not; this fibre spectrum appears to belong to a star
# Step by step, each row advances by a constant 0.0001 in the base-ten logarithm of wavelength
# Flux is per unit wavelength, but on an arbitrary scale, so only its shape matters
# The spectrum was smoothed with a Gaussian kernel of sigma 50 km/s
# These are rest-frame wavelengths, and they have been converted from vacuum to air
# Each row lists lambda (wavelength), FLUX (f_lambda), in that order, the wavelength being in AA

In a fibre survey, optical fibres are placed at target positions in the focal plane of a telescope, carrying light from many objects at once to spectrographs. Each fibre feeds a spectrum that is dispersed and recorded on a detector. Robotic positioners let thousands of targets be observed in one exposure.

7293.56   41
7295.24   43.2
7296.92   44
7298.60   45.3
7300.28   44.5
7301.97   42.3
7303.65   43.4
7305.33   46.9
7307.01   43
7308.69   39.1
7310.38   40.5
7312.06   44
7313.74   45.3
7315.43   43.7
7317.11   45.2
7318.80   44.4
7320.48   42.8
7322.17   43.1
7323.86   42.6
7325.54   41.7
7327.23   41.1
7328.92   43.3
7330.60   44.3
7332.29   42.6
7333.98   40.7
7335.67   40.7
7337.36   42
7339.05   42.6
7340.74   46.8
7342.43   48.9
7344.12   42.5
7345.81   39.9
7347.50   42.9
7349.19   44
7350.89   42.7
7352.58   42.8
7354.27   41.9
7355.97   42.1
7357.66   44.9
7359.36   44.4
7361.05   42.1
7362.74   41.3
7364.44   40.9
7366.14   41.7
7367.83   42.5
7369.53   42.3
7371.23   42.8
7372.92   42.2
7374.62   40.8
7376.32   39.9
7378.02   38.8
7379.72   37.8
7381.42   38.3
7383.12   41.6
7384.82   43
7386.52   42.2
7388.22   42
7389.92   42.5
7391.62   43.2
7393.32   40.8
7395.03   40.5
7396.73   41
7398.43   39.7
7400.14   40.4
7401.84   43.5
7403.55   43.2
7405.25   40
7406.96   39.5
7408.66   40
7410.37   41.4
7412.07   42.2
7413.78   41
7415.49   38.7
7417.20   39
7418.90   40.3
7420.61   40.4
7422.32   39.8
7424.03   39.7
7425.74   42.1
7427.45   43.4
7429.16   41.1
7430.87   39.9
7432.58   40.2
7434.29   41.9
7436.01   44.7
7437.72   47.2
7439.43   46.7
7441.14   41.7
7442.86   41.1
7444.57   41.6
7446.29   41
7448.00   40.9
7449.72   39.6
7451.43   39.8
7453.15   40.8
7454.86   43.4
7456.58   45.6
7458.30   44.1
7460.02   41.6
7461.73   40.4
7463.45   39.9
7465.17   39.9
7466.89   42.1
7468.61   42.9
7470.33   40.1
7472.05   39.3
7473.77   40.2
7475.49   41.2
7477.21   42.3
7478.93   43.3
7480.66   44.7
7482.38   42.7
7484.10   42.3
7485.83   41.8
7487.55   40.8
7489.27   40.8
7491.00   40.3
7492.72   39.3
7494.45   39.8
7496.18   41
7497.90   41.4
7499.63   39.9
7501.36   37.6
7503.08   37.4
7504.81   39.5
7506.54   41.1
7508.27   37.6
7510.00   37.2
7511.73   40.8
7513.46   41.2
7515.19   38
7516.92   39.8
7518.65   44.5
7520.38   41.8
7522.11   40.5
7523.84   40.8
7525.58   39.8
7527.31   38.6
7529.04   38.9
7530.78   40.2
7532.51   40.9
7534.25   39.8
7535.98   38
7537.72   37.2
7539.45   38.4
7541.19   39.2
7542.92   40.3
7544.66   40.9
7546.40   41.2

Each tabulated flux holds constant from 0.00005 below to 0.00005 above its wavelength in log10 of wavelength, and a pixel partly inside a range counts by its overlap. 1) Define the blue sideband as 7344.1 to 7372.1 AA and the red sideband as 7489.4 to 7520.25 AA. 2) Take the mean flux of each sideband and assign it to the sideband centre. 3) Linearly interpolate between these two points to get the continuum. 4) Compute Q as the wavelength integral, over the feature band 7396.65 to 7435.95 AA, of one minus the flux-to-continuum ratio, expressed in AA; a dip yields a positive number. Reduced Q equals 0.52 AA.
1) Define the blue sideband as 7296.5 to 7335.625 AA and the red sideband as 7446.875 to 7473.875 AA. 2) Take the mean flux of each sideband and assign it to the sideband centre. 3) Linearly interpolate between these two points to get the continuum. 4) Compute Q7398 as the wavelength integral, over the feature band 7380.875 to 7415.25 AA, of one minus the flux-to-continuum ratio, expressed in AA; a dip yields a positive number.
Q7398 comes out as 0.68 AA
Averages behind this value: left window 43.1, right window 41.3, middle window 41.3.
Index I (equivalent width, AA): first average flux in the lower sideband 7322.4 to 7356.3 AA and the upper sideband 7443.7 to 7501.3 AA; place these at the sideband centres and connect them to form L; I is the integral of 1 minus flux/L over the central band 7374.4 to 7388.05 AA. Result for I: 0.6 AA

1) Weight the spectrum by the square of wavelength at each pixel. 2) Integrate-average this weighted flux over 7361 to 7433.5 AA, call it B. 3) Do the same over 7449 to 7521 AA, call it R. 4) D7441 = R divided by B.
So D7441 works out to 1.02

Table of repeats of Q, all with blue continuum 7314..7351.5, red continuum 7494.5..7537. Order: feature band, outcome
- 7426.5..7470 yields -1.0 AA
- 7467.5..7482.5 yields -0.5 AA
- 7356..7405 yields 0.8 AA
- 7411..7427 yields 0.4 AA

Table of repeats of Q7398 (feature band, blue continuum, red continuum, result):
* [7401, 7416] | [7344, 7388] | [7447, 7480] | 0.19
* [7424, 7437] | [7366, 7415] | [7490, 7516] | -0.40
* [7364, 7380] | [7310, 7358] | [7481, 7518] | 0.51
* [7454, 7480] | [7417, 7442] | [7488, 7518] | -0.64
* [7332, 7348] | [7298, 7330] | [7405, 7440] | -0.06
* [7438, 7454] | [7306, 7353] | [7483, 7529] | -0.22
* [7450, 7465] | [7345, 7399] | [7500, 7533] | -0.44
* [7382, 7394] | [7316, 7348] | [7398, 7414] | -0.15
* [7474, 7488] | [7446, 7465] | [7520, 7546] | -0.49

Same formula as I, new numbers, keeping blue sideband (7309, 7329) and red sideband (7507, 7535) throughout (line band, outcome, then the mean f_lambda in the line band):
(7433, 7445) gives -0.66 AA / 43.5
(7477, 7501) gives -0.50 AA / 41.3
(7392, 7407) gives 0.26 AA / 41.1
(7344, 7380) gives 0.39 AA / 41.9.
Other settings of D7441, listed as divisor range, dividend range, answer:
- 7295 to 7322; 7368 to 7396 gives 0.96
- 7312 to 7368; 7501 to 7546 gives 0.97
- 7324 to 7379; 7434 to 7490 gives 1.02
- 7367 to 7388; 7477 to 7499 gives 1.04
